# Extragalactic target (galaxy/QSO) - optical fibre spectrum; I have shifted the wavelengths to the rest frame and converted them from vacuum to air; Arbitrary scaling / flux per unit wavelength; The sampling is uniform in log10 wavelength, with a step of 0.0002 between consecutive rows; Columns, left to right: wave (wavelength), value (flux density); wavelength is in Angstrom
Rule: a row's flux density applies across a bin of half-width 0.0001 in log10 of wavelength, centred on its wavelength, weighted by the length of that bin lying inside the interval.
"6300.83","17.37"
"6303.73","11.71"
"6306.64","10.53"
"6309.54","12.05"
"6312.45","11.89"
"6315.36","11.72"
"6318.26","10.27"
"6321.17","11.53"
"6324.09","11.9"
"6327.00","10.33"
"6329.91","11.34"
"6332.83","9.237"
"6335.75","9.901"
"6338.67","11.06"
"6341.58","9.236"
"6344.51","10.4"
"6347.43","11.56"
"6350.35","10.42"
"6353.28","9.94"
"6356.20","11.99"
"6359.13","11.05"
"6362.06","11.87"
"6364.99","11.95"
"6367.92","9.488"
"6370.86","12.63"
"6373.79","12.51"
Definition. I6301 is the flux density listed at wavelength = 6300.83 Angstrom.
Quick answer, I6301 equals 17.37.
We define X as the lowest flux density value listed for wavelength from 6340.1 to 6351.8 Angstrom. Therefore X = 9.236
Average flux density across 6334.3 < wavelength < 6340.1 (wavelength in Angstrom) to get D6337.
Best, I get 10.5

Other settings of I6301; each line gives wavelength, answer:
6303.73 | 11.71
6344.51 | 10.4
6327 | 10.33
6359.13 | 11.05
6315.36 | 11.72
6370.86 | 12.63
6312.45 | 11.89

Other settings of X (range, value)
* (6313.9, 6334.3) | 9.237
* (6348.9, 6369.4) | 9.488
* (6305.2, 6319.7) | 10.27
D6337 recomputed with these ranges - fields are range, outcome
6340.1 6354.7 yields 10.3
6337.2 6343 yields 10.2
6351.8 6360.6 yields 11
